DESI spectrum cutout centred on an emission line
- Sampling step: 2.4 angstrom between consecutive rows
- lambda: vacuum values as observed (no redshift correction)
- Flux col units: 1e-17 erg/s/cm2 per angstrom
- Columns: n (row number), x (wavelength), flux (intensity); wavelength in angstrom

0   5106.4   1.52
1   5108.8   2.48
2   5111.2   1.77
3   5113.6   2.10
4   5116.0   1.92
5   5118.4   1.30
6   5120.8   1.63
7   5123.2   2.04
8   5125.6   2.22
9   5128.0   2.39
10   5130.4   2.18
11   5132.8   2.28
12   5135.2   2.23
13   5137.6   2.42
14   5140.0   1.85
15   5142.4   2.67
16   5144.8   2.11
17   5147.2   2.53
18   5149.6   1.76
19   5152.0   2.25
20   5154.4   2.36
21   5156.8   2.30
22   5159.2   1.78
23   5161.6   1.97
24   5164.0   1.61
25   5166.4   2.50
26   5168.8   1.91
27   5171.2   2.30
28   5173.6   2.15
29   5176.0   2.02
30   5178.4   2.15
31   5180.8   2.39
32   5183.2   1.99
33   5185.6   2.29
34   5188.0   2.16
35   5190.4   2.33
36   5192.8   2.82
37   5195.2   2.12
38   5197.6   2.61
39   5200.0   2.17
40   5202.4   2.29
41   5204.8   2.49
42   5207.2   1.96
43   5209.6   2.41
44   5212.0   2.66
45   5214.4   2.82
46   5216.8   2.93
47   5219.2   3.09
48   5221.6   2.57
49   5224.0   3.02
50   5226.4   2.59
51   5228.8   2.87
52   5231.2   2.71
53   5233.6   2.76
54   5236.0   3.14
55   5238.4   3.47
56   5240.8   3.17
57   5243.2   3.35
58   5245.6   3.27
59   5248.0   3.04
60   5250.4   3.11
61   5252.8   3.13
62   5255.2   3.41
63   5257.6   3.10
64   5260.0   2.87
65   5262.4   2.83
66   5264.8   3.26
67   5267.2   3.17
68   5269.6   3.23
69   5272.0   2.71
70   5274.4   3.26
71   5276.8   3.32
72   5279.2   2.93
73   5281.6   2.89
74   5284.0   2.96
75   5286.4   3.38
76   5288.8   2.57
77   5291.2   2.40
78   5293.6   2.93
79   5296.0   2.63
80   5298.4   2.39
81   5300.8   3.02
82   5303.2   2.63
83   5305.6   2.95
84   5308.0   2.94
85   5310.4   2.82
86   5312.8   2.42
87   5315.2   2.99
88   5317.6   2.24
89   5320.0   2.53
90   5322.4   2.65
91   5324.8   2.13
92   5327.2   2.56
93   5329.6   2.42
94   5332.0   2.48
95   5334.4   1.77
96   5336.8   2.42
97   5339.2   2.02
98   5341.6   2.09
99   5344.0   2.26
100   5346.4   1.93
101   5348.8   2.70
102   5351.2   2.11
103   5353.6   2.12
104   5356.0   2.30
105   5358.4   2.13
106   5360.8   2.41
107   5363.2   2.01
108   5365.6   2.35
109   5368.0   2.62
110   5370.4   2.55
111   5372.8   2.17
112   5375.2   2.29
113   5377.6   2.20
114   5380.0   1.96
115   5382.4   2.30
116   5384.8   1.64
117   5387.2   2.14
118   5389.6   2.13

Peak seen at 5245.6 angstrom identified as Mg II 2798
